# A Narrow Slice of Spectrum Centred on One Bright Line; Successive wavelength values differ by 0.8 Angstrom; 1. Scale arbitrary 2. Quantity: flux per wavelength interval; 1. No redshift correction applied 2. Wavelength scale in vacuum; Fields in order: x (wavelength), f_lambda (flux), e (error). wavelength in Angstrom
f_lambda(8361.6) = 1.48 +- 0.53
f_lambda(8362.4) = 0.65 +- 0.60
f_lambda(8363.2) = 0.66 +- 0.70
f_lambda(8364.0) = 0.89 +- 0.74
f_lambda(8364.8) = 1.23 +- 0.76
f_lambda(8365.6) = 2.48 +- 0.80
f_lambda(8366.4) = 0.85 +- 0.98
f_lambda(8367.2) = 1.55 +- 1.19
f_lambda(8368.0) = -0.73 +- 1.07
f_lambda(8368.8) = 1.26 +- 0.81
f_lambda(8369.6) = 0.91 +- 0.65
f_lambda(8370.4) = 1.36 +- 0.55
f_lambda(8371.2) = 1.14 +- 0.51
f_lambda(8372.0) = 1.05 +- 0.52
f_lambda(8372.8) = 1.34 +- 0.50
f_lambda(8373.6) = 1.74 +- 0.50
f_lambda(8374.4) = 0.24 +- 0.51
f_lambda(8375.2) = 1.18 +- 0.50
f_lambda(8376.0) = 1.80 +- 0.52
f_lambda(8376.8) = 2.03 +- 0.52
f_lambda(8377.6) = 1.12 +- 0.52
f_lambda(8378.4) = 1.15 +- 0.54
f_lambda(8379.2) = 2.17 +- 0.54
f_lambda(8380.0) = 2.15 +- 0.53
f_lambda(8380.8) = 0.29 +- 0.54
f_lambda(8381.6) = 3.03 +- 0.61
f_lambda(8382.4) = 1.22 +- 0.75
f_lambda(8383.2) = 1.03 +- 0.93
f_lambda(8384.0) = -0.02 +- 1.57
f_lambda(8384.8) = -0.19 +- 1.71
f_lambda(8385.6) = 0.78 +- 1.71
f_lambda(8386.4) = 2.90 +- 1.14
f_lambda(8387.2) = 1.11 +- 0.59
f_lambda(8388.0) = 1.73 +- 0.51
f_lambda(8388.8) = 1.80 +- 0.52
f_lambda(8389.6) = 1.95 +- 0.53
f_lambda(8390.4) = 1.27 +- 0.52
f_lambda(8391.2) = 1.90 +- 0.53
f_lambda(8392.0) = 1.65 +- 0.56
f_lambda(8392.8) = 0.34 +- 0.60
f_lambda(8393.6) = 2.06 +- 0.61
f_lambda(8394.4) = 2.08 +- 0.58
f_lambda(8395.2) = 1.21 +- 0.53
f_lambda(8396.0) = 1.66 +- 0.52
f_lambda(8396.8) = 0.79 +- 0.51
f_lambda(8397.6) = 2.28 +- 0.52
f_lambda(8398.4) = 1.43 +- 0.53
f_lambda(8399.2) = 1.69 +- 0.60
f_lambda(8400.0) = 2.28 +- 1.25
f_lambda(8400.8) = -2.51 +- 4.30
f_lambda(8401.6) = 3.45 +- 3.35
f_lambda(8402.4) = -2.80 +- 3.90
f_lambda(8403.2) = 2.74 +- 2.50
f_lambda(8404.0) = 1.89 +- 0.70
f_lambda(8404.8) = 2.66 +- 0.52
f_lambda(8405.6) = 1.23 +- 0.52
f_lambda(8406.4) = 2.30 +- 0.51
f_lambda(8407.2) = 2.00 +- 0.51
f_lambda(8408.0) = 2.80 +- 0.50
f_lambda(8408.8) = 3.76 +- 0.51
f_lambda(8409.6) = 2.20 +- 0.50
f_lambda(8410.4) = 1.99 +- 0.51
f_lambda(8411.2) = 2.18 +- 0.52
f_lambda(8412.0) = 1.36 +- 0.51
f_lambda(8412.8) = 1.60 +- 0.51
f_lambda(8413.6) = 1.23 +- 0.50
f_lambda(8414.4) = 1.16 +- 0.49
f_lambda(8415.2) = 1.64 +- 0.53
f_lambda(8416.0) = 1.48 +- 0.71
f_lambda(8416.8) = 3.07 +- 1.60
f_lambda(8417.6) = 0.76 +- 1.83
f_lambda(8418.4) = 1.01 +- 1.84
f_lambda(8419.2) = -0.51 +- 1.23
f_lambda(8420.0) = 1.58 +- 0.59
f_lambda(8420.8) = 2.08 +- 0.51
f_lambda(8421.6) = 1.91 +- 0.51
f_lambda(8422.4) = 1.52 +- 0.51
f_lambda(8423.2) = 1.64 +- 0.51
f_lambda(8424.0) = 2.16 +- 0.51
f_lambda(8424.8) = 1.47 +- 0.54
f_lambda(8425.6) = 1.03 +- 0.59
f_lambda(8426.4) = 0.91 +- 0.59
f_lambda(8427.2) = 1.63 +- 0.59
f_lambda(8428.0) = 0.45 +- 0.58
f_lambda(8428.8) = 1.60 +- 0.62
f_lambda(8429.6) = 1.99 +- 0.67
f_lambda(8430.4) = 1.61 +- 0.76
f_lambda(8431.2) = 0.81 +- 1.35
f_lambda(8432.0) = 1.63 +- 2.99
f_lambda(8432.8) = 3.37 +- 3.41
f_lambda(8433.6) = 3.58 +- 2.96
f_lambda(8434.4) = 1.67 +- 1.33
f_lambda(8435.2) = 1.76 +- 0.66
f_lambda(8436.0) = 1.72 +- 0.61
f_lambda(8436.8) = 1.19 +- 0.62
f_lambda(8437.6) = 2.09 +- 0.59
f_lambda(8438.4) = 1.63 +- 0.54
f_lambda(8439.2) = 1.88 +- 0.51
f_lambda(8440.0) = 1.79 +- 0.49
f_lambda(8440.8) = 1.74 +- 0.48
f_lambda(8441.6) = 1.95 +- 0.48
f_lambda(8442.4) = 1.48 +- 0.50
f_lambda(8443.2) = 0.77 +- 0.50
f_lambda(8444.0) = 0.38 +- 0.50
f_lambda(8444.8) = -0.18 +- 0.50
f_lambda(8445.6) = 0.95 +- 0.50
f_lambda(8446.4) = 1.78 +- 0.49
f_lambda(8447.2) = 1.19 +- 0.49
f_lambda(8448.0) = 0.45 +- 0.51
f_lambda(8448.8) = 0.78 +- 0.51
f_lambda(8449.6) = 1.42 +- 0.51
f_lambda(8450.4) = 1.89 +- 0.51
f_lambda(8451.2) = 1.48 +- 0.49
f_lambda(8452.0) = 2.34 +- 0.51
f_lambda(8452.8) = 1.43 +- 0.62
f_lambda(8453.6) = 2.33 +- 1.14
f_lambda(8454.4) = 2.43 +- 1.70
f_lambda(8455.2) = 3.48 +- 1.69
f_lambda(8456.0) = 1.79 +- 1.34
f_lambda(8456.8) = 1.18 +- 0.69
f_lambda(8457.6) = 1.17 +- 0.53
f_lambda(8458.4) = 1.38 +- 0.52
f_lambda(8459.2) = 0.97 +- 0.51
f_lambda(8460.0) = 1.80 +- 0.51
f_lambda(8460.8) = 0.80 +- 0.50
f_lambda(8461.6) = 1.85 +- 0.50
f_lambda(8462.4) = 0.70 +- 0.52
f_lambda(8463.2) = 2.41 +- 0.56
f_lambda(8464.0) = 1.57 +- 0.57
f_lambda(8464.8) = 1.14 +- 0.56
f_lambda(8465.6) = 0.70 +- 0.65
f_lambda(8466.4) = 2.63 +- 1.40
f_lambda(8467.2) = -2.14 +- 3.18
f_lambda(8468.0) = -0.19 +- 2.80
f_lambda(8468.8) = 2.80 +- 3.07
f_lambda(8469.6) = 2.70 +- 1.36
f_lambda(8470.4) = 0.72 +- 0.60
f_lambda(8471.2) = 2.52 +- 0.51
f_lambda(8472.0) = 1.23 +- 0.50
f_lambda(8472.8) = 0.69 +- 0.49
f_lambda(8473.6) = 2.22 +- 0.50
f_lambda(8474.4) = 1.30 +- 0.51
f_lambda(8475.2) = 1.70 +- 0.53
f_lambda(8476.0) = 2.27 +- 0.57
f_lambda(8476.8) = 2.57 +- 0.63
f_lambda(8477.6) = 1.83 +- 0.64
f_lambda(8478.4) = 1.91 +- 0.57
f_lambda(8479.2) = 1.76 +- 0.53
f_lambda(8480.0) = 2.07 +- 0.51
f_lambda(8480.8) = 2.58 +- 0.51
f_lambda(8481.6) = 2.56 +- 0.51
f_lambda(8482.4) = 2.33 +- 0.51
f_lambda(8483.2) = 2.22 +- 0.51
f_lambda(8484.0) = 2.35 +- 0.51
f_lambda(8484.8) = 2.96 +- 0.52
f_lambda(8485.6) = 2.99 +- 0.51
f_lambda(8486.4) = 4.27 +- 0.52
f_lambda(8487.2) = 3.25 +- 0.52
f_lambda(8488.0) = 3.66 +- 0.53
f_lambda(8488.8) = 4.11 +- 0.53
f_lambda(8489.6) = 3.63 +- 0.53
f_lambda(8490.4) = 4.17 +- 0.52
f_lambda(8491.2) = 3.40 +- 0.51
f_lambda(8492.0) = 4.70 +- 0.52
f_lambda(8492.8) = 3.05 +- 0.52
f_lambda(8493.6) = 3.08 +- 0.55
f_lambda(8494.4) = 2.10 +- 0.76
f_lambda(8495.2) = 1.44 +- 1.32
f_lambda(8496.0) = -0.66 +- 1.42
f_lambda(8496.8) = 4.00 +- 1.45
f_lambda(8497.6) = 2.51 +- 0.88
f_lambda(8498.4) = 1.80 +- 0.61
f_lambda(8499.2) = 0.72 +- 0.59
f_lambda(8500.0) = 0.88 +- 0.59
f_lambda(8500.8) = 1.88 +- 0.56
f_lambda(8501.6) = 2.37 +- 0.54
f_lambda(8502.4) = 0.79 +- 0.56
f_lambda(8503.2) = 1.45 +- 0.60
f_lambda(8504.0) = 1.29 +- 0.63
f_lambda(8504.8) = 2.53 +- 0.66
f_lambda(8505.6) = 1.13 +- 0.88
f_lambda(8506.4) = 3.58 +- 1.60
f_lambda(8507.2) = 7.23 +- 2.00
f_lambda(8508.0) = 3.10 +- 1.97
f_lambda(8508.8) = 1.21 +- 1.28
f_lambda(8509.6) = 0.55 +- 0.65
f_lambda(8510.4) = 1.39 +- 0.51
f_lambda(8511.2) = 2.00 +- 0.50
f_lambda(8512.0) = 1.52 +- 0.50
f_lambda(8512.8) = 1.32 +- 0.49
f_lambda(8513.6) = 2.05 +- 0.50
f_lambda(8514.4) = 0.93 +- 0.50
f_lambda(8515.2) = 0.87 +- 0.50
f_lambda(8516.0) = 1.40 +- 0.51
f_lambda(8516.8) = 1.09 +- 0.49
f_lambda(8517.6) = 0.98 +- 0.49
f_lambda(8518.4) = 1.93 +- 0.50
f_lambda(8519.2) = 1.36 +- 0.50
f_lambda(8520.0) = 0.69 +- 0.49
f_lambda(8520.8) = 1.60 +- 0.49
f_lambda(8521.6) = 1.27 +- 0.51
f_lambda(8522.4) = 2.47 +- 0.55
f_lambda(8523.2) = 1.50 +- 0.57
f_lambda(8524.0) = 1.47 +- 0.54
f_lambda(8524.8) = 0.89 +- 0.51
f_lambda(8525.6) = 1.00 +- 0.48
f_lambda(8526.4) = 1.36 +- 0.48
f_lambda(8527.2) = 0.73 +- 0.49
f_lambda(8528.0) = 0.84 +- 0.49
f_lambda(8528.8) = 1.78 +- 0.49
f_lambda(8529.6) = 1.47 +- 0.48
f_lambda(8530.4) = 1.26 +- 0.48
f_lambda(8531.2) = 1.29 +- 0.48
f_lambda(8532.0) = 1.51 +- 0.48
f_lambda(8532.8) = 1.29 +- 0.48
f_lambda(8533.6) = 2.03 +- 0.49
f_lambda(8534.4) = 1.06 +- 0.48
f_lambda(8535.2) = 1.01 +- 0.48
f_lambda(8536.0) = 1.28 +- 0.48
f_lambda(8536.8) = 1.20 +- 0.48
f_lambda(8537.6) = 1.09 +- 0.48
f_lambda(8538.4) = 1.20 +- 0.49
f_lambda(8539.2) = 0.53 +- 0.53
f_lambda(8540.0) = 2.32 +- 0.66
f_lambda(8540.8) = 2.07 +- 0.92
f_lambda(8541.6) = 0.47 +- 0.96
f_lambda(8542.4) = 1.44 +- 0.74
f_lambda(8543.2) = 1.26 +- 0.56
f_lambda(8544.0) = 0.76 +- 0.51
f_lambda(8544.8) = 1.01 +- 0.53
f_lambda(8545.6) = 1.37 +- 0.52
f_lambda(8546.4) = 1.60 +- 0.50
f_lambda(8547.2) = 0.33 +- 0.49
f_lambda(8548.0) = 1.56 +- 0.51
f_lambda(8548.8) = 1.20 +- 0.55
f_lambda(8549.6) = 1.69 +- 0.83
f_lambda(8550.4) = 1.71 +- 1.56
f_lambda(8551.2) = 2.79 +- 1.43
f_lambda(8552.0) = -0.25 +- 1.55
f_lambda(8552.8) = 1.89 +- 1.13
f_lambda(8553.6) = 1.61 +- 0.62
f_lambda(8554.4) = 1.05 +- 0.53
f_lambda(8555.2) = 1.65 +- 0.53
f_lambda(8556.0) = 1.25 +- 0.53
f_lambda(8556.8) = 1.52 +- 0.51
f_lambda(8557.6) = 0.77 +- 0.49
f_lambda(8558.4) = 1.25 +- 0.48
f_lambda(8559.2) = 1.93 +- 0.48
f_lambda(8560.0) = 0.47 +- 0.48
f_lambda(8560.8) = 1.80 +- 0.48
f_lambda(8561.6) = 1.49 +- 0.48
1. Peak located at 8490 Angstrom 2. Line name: [O III] 5007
